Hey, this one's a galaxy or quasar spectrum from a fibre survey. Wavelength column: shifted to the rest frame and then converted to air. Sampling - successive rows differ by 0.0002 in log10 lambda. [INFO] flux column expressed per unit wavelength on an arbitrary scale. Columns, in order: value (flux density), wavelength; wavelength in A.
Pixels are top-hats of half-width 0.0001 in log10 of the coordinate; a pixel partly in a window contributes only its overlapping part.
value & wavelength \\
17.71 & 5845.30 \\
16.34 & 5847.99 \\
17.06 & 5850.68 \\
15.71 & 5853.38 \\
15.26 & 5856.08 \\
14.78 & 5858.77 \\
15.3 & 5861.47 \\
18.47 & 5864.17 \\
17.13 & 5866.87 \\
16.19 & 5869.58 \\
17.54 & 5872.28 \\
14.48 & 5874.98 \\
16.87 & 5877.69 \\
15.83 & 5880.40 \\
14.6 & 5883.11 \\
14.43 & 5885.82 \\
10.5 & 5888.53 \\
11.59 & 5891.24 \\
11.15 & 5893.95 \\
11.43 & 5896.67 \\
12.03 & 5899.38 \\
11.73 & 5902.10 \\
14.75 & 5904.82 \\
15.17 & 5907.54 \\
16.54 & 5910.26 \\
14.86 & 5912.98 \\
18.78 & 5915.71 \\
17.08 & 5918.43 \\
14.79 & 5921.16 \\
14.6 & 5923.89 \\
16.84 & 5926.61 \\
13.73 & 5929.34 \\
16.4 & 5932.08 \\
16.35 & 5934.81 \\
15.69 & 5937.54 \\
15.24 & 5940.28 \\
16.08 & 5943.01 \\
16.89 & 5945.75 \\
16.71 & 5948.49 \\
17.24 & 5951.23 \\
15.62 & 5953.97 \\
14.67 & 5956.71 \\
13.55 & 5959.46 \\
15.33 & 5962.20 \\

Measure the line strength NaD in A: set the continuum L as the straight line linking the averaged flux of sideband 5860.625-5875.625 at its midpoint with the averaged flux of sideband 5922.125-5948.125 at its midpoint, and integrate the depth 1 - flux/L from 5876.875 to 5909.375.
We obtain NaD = 6.0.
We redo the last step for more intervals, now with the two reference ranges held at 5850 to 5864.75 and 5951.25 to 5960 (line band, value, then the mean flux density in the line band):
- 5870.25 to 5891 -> 1.3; 14.8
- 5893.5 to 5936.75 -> 1.6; 14.9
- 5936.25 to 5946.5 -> -0.5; 15.9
